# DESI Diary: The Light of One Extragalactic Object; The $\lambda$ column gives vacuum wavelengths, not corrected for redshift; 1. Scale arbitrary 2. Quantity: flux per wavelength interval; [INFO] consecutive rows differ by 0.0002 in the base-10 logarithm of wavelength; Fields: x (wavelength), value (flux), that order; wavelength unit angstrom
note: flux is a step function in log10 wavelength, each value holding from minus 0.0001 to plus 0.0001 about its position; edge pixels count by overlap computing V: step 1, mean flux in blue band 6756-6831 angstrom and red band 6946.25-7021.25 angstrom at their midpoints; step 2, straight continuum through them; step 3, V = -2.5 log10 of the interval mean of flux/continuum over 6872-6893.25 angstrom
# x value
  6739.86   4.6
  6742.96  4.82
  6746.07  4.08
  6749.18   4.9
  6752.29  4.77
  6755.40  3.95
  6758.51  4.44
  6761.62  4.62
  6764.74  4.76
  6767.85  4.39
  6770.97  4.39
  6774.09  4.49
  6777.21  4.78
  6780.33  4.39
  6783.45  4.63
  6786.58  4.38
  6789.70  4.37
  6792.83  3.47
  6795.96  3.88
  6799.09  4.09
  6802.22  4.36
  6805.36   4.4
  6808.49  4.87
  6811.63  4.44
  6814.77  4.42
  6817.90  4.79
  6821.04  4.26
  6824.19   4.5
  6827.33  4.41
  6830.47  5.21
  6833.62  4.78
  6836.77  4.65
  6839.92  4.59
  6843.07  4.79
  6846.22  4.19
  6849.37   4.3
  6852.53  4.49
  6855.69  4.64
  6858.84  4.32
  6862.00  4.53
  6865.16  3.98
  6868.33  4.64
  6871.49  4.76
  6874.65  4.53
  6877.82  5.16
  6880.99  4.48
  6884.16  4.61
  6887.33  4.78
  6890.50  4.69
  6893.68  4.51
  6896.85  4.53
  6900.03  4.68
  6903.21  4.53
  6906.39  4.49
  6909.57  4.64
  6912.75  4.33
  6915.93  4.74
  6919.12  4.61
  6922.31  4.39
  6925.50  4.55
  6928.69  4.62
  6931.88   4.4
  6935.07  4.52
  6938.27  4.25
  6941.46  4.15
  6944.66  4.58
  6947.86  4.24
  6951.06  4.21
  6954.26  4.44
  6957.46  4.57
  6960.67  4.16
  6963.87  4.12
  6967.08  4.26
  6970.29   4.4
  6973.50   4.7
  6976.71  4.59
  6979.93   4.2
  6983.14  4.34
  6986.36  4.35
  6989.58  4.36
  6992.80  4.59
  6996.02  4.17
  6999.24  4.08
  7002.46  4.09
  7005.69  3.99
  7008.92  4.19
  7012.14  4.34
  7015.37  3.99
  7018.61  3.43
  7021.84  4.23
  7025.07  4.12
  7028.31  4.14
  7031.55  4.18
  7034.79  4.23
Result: -0.08 mag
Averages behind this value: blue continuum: 4.43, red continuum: 4.25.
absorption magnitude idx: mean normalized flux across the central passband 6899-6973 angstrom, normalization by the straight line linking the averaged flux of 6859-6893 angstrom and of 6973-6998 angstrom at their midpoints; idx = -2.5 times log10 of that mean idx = 0.01 mag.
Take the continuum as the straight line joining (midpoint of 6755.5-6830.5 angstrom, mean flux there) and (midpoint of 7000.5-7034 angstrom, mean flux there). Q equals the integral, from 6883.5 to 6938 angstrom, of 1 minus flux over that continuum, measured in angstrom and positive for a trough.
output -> -4.1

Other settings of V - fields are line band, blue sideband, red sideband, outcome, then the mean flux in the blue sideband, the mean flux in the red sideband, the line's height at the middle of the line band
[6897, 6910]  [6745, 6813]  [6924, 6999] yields -0.046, 4.4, 4.38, 4.38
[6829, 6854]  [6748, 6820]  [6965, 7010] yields -0.055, 4.43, 4.31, 4.4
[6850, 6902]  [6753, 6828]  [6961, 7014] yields -0.054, 4.4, 4.29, 4.35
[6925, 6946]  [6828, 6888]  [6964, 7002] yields 0.003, 4.6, 4.35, 4.44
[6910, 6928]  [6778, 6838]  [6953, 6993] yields -0.033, 4.44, 4.38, 4.4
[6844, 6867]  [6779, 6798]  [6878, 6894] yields 0.037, 4.18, 4.67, 4.52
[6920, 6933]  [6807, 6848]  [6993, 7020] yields -0.047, 4.61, 4.07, 4.31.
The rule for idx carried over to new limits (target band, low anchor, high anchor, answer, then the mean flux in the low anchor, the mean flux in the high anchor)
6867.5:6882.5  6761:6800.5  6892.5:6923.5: -0.05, 4.35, 4.55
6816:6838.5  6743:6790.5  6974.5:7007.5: -0.05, 4.5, 4.28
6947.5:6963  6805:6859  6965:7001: 0.02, 4.57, 4.36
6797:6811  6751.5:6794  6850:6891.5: 0.01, 4.42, 4.58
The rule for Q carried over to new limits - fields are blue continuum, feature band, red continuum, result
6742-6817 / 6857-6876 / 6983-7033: -0.6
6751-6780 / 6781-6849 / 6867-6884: 2.2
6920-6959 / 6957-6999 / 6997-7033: -1.2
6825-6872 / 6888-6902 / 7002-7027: -0.7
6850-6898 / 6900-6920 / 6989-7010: -0.4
